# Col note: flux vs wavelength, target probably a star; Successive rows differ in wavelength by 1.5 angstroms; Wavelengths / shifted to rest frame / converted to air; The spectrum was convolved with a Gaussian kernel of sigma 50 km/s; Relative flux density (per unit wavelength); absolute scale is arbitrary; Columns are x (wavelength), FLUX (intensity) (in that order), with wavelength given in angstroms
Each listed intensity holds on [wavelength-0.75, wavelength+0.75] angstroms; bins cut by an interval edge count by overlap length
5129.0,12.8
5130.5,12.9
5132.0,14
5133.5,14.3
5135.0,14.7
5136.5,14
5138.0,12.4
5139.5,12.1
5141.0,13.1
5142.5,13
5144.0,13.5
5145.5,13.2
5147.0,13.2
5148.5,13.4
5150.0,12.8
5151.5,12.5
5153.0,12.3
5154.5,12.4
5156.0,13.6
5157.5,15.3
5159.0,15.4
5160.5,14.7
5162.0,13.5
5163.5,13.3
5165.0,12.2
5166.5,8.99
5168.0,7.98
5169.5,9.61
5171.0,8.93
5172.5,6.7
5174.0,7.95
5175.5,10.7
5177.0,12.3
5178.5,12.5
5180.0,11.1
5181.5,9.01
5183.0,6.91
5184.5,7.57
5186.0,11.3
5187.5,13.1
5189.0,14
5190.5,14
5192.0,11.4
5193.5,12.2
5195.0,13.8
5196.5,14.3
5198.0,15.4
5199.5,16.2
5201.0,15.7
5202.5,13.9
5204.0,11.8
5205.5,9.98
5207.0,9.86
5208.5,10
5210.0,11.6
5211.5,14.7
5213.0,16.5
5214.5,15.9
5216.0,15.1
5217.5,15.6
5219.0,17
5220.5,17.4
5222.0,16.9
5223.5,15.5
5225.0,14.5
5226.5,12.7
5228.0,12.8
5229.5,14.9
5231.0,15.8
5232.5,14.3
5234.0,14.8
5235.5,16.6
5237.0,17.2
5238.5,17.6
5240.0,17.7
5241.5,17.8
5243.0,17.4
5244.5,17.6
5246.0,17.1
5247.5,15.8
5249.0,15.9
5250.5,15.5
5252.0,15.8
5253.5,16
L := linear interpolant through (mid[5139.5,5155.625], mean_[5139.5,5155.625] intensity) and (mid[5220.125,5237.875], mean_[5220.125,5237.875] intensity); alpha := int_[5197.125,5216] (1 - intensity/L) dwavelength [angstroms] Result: 1.4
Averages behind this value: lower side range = 12.9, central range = 13.5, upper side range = 15.3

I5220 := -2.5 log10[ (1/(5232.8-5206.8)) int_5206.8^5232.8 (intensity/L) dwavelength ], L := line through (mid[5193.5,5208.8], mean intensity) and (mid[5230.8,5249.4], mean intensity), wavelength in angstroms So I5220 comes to 0.02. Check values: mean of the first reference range 13.1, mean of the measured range 14.6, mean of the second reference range 16.6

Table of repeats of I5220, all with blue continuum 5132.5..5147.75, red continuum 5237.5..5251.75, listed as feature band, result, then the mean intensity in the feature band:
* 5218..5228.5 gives 0.06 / 15.3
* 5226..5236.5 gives 0.12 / 14.7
